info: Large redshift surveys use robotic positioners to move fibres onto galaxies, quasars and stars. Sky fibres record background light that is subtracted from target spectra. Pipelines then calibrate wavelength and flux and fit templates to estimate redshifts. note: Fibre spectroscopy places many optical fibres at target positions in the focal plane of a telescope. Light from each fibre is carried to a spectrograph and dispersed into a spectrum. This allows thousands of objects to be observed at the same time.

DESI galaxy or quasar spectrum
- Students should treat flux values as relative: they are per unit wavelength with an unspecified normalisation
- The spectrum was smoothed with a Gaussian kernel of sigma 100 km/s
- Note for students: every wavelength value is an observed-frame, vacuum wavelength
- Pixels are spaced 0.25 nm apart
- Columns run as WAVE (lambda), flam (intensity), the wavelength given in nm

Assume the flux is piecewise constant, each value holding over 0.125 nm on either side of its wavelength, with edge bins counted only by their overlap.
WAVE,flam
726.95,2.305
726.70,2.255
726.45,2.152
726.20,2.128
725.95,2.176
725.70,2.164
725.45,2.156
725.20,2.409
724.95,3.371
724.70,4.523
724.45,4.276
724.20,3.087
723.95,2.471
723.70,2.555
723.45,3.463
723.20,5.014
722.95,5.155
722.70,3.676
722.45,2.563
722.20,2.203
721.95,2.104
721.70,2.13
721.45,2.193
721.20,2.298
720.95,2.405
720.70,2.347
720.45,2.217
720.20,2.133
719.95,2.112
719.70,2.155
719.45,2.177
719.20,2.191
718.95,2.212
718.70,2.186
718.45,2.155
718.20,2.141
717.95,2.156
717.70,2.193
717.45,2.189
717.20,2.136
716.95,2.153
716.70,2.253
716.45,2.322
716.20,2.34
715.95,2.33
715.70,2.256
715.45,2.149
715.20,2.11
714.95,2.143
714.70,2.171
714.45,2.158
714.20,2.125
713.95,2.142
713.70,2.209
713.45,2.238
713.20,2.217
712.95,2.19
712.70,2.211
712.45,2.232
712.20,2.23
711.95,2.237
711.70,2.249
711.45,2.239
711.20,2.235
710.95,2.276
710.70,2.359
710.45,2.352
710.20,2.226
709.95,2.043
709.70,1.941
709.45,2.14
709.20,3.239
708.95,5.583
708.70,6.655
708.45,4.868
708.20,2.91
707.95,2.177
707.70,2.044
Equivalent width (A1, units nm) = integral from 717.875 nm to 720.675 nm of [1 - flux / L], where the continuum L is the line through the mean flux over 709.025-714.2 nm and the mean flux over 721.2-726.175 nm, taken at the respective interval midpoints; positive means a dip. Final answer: 0.58 nm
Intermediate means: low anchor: 2.29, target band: 2.17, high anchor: 3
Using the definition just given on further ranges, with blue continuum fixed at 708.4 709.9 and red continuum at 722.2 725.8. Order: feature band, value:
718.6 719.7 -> 0.42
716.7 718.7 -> 0.79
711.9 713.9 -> 0.83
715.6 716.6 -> 0.37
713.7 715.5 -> 0.76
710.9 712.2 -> 0.54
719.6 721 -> 0.50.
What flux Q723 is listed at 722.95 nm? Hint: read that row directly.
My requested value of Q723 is 5.155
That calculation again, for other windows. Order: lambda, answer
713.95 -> 2.142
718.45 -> 2.155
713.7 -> 2.209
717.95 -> 2.156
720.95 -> 2.405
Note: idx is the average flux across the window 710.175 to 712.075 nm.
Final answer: 2.27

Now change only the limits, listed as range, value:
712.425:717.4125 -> 2.2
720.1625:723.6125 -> 2.87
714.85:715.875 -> 2.17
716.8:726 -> 2.63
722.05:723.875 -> 3.47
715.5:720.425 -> 2.2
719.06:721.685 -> 2.22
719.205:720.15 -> 2.15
